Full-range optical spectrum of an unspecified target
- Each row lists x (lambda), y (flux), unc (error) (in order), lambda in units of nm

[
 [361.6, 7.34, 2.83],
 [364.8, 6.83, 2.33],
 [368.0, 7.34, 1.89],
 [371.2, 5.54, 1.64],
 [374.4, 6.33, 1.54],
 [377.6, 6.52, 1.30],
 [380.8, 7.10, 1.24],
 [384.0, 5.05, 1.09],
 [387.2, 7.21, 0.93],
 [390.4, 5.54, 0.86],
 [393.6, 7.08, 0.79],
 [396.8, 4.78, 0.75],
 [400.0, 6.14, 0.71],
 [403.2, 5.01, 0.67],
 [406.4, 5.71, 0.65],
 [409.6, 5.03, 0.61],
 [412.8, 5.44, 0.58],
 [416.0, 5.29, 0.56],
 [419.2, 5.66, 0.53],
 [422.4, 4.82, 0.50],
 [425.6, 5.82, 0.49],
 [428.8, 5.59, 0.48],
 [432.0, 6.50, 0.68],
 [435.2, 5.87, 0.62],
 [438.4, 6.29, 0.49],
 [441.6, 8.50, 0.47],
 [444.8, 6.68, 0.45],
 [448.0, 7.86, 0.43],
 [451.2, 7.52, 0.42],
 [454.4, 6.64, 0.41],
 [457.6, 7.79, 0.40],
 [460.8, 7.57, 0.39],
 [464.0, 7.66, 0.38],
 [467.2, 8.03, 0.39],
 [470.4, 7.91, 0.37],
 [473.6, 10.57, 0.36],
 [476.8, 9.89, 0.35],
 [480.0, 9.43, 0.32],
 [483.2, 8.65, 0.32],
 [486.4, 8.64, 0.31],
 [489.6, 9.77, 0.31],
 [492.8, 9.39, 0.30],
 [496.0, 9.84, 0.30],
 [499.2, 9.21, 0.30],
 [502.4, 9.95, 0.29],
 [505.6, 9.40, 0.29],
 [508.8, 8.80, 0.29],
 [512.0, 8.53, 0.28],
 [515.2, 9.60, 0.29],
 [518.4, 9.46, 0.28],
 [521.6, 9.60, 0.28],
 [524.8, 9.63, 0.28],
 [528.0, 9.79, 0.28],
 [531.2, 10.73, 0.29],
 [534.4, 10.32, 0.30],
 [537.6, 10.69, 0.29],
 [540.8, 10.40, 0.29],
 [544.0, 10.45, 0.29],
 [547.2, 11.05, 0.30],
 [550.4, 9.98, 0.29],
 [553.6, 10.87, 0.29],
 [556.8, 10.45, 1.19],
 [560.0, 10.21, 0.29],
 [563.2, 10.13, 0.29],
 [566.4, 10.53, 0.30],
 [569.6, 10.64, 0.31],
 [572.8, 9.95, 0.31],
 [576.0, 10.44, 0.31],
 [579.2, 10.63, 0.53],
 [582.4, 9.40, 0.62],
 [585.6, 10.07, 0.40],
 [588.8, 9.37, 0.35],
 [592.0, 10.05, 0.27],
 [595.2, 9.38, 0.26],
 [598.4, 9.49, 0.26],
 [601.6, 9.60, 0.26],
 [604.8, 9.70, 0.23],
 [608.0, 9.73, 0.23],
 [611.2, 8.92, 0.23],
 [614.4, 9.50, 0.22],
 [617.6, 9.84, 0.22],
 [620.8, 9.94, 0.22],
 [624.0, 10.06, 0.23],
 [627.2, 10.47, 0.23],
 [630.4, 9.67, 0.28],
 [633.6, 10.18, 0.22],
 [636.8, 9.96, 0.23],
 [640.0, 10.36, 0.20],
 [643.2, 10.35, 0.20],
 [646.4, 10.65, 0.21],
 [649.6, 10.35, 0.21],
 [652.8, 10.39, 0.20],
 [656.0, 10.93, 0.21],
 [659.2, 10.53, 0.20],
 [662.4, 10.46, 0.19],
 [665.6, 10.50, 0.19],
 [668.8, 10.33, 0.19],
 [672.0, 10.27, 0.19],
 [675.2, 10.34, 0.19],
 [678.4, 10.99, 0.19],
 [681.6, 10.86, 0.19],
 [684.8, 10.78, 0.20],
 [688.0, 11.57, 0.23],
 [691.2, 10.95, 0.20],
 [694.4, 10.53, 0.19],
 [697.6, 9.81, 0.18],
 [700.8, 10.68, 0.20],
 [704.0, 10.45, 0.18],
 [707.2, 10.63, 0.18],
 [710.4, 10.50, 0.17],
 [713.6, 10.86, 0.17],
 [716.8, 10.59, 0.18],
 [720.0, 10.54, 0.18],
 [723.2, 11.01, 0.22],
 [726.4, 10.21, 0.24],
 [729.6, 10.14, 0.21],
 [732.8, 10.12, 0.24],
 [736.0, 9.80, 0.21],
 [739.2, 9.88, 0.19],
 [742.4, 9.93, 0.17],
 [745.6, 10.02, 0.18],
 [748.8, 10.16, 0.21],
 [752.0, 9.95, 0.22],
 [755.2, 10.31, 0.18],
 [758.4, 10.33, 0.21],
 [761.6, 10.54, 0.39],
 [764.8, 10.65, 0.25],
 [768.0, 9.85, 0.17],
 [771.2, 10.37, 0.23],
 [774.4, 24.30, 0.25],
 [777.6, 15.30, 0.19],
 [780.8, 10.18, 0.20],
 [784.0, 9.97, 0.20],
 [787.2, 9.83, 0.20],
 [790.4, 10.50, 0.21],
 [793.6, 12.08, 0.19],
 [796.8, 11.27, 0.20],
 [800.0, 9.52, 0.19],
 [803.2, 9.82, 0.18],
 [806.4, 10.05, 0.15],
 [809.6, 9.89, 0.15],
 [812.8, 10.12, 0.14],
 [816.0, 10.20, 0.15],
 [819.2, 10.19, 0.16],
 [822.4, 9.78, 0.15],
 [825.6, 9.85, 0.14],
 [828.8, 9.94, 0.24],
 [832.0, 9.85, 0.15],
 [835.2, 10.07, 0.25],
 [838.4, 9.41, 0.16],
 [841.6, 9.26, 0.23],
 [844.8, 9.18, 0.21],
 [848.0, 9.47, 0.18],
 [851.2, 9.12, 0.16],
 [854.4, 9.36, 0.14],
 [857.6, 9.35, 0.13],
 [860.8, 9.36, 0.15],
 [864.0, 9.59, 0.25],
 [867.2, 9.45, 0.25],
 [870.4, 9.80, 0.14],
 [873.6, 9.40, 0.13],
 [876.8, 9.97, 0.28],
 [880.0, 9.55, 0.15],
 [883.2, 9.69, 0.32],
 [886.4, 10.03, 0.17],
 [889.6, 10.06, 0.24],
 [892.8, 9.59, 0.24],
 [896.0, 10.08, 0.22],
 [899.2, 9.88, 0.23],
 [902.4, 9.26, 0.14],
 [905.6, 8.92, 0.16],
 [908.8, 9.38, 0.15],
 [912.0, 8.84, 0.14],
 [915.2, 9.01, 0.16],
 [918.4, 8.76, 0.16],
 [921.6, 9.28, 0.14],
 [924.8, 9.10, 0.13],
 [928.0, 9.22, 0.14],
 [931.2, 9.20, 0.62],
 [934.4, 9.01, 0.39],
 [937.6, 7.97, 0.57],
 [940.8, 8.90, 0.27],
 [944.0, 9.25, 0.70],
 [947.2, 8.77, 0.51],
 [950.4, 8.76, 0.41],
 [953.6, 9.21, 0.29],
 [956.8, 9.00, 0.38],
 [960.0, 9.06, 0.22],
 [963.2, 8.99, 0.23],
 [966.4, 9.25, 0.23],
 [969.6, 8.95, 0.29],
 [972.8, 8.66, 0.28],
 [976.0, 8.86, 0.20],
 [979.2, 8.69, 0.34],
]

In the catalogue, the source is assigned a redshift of 0.181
